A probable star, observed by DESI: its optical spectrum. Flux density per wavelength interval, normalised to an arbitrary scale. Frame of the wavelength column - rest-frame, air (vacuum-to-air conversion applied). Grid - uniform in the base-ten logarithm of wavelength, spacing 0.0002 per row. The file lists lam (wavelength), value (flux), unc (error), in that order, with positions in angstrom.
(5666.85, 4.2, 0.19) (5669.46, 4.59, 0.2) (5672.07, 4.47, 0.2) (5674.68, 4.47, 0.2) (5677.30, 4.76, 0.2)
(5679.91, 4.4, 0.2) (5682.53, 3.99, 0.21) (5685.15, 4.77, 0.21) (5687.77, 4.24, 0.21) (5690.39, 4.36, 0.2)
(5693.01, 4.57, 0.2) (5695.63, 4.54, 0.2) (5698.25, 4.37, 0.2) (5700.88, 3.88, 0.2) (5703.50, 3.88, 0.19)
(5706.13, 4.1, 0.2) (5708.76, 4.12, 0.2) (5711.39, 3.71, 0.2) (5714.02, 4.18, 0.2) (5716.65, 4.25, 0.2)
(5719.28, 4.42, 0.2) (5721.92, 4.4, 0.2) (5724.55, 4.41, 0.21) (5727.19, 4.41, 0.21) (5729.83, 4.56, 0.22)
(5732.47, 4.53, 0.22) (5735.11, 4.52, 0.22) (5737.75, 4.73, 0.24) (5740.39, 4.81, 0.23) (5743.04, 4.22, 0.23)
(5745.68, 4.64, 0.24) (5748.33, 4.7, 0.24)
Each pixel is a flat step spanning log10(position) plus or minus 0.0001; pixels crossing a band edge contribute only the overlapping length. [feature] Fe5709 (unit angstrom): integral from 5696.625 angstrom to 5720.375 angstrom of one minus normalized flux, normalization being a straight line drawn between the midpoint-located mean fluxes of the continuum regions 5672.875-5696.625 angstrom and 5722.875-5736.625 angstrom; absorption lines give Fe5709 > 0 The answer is 2.0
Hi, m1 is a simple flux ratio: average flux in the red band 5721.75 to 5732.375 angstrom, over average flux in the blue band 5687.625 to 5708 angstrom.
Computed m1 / 1.1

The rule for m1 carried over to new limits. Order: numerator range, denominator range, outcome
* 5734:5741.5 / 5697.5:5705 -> 1.17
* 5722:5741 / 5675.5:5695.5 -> 1.02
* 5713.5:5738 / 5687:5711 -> 1.05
